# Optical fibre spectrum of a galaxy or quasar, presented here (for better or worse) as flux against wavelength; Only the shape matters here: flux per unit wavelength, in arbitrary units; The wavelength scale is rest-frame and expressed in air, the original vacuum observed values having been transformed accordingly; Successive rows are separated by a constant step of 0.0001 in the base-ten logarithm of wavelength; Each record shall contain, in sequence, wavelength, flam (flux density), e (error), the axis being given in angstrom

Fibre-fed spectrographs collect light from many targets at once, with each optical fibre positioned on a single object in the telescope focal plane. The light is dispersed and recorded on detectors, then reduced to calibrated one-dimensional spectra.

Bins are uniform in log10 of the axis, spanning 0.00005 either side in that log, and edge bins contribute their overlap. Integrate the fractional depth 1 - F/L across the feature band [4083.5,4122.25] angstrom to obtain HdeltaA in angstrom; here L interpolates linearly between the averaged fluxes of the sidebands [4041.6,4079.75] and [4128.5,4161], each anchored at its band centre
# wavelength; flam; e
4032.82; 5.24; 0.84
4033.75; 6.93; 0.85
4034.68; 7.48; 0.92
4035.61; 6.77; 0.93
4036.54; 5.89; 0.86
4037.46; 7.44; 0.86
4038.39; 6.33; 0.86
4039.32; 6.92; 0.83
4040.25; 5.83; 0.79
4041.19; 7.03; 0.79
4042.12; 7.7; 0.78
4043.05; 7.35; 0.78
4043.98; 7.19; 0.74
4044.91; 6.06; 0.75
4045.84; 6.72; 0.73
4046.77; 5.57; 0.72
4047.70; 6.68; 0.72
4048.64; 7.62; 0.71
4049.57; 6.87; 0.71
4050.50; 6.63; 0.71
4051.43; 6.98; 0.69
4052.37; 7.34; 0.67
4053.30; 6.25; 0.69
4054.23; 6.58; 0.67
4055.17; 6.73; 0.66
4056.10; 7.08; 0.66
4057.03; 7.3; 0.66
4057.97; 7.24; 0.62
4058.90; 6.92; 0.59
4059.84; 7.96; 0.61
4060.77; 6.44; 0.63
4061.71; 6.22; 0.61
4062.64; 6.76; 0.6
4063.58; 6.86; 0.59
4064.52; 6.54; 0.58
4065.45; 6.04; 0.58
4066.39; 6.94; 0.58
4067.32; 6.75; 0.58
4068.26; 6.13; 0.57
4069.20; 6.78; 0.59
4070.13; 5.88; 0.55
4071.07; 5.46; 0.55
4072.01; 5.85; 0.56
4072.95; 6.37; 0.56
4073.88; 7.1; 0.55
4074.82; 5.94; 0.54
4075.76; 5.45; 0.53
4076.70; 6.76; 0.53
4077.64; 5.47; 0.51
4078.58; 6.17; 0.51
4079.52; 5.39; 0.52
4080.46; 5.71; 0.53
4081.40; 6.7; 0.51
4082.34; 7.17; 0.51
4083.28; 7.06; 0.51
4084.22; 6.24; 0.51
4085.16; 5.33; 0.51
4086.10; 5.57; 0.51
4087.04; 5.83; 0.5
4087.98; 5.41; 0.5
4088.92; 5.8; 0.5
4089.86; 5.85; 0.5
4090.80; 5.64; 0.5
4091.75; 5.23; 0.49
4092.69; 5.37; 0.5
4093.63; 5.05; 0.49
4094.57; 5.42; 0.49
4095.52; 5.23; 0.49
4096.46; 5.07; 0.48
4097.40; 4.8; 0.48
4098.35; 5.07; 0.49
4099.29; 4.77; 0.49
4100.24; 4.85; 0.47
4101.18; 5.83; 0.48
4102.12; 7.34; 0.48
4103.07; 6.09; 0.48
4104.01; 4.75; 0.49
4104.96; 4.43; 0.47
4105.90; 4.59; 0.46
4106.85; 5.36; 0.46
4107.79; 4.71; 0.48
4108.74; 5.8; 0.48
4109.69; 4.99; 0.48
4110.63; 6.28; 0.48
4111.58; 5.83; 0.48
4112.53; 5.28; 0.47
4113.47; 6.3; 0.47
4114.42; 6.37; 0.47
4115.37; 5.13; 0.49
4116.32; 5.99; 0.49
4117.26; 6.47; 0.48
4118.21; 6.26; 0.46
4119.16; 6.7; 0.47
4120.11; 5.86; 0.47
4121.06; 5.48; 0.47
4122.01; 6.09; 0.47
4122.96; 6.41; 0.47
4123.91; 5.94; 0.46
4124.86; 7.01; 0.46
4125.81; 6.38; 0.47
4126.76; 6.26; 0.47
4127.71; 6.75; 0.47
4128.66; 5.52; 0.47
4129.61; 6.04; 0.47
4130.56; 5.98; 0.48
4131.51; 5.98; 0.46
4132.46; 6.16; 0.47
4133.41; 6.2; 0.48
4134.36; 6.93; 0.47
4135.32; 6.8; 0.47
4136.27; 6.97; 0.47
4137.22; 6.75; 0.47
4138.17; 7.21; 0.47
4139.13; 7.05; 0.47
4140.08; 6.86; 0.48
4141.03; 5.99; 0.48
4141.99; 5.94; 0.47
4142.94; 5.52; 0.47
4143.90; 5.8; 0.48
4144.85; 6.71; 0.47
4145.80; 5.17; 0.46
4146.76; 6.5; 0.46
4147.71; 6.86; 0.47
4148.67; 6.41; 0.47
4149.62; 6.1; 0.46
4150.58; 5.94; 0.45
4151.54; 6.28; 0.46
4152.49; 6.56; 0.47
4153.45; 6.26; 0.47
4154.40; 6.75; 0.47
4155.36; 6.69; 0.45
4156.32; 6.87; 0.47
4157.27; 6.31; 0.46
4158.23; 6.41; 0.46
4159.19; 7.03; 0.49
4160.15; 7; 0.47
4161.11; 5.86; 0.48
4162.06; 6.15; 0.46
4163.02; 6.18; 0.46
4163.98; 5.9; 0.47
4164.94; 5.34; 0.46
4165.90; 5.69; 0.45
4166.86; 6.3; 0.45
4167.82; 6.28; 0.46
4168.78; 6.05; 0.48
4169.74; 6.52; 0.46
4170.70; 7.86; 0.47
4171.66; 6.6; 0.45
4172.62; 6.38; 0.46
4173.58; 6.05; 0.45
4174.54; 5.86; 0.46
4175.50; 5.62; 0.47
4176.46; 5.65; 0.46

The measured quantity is 5.47 angstrom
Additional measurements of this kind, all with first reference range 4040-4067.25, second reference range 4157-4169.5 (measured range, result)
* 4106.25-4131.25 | 1.9 angstrom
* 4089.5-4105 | 2.8 angstrom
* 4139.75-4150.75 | 0.3 angstrom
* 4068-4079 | 1.0 angstrom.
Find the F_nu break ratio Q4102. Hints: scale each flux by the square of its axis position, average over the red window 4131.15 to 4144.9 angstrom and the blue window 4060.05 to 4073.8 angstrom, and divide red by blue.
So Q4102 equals 1.0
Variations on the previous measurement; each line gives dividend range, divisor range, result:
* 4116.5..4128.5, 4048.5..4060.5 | 0.92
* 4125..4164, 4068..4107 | 1.15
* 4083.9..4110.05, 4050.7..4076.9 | 0.83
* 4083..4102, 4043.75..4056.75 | 0.83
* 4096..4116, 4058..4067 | 0.82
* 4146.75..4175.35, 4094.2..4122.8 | 1.17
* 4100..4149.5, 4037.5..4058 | 0.92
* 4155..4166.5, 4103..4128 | 1.10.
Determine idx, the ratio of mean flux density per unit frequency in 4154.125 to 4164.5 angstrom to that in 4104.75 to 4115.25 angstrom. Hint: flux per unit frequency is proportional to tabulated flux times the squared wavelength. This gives 1.2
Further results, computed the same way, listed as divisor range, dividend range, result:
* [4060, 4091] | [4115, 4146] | 1.04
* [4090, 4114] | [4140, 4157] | 1.20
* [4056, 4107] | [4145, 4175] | 1.10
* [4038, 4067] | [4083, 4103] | 0.83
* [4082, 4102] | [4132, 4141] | 1.23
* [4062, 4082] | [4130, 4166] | 1.06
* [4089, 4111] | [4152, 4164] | 1.25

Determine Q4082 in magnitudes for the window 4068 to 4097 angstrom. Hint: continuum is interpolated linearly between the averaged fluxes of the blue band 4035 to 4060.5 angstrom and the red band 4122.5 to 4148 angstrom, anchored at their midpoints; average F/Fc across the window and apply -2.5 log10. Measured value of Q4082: 0.135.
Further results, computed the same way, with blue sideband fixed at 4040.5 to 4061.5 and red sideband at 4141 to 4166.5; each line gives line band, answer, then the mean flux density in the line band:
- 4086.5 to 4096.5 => 0.21 mag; 5.46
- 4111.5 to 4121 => 0.08 mag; 6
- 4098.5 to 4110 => 0.23 mag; 5.29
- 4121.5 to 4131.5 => 0.03 mag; 6.22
